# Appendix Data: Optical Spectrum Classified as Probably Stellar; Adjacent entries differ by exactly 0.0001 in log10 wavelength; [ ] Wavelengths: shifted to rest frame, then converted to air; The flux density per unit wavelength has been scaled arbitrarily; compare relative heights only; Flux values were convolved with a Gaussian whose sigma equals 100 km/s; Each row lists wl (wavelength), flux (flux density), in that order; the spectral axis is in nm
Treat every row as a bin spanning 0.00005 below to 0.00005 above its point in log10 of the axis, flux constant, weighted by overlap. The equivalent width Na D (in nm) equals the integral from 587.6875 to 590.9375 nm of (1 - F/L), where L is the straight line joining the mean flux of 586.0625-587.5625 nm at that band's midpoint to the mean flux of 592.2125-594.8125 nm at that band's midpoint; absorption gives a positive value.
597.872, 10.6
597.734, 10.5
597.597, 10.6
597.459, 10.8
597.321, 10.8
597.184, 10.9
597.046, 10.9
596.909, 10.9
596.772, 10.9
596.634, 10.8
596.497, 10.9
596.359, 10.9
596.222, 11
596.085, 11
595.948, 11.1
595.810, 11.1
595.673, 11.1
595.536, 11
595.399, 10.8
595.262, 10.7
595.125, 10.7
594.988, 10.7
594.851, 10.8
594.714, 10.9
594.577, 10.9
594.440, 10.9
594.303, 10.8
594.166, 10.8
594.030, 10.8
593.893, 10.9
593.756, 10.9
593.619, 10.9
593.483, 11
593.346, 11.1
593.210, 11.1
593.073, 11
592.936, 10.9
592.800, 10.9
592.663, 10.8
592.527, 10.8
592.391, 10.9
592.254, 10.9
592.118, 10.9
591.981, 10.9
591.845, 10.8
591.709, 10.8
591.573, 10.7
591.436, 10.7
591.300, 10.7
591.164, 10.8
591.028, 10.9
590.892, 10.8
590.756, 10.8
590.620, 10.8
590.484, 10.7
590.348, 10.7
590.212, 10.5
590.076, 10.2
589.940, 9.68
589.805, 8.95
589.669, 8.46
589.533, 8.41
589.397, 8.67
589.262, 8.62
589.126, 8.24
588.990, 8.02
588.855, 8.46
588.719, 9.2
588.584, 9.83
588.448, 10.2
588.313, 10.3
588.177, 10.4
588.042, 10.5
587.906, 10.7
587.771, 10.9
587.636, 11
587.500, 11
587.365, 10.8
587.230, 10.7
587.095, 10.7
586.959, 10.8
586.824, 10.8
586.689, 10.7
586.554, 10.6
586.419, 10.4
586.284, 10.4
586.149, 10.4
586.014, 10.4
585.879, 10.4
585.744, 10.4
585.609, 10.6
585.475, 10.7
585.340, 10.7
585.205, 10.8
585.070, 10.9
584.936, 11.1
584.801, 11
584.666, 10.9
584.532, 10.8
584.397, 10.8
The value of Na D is 0.30 nm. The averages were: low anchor 10.7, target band 9.75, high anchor 10.9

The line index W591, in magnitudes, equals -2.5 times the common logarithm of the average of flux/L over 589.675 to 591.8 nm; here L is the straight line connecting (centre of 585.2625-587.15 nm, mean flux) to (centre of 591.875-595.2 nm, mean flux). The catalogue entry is 0.03 mag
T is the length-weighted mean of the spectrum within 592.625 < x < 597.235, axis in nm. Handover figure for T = 10.9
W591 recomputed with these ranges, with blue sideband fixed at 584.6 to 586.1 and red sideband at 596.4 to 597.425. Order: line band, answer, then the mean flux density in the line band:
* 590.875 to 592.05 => 0.001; 10.8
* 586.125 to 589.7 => 0.080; 9.98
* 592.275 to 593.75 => -0.012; 10.9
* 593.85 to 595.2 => 0.002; 10.8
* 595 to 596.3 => -0.009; 10.9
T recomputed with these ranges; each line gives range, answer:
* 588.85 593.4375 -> 10.3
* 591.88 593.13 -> 10.9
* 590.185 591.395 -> 10.8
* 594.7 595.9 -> 10.9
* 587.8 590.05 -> 9.34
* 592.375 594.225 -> 10.9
